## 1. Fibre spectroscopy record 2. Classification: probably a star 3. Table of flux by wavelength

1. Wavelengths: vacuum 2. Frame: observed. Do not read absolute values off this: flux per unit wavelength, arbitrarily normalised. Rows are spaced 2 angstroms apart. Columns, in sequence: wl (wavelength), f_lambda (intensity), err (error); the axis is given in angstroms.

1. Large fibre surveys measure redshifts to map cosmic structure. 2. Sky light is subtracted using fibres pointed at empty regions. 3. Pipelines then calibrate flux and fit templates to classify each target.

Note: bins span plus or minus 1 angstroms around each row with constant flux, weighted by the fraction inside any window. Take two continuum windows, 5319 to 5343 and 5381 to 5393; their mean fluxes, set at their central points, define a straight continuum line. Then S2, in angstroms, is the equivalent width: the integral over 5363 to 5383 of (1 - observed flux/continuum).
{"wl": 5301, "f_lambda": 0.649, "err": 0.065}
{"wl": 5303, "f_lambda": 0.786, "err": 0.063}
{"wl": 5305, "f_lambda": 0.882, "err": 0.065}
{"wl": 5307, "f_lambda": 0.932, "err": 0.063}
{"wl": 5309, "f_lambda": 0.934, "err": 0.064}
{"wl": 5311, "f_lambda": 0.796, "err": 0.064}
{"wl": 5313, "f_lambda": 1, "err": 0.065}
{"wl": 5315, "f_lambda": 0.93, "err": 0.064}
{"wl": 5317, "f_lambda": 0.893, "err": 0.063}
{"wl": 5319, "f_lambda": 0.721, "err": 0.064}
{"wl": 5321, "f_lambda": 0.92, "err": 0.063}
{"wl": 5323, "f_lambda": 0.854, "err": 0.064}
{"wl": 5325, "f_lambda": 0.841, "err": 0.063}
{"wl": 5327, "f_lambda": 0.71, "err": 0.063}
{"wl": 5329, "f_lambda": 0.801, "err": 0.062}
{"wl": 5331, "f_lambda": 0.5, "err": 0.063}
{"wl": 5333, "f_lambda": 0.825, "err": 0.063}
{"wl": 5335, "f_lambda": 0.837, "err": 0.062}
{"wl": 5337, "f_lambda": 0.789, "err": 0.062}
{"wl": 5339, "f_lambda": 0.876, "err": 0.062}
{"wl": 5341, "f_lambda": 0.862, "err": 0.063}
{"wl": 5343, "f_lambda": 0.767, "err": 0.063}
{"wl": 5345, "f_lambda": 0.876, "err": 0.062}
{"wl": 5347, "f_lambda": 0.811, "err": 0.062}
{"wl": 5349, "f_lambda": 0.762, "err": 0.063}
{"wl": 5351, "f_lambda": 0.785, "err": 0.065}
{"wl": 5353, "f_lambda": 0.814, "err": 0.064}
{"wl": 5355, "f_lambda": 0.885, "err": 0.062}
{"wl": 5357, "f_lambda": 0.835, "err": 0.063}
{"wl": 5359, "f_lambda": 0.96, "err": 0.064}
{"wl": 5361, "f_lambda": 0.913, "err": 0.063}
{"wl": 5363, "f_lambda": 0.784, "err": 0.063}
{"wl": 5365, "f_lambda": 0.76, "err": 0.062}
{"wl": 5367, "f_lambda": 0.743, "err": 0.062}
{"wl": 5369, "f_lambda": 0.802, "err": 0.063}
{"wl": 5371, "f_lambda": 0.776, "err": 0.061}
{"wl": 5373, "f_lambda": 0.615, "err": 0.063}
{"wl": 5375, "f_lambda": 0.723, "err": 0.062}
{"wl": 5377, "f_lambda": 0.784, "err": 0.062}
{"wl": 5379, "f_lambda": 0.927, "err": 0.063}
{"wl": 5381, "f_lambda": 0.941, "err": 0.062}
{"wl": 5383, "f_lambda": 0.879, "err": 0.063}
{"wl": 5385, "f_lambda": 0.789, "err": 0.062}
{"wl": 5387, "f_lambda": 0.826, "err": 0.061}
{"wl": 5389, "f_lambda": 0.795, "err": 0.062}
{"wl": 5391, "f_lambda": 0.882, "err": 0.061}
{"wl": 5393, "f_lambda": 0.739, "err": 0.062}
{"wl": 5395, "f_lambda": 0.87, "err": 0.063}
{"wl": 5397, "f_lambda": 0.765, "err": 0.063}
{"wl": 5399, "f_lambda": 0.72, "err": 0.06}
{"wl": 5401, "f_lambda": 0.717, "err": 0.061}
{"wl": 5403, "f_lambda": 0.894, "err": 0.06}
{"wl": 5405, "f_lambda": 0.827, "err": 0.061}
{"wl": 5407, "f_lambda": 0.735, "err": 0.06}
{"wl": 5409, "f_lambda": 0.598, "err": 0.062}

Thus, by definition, 0.9 angstroms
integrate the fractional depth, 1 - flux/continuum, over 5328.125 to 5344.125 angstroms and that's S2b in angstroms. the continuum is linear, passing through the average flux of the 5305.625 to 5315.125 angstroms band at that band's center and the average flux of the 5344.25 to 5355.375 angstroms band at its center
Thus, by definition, 1.3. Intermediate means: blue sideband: 0.916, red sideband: 0.817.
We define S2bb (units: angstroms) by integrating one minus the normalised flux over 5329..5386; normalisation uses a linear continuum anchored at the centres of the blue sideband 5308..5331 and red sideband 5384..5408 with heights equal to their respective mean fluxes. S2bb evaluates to 0.7 angstroms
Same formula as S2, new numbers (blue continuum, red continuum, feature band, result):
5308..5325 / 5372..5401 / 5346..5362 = -0.2 angstroms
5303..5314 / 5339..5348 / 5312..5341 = 1.4 angstroms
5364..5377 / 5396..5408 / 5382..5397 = -1.2 angstroms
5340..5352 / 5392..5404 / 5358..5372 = -0.3 angstroms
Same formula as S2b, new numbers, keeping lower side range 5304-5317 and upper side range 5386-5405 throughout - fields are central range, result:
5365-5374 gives 1.1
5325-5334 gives 1.7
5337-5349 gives 0.6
